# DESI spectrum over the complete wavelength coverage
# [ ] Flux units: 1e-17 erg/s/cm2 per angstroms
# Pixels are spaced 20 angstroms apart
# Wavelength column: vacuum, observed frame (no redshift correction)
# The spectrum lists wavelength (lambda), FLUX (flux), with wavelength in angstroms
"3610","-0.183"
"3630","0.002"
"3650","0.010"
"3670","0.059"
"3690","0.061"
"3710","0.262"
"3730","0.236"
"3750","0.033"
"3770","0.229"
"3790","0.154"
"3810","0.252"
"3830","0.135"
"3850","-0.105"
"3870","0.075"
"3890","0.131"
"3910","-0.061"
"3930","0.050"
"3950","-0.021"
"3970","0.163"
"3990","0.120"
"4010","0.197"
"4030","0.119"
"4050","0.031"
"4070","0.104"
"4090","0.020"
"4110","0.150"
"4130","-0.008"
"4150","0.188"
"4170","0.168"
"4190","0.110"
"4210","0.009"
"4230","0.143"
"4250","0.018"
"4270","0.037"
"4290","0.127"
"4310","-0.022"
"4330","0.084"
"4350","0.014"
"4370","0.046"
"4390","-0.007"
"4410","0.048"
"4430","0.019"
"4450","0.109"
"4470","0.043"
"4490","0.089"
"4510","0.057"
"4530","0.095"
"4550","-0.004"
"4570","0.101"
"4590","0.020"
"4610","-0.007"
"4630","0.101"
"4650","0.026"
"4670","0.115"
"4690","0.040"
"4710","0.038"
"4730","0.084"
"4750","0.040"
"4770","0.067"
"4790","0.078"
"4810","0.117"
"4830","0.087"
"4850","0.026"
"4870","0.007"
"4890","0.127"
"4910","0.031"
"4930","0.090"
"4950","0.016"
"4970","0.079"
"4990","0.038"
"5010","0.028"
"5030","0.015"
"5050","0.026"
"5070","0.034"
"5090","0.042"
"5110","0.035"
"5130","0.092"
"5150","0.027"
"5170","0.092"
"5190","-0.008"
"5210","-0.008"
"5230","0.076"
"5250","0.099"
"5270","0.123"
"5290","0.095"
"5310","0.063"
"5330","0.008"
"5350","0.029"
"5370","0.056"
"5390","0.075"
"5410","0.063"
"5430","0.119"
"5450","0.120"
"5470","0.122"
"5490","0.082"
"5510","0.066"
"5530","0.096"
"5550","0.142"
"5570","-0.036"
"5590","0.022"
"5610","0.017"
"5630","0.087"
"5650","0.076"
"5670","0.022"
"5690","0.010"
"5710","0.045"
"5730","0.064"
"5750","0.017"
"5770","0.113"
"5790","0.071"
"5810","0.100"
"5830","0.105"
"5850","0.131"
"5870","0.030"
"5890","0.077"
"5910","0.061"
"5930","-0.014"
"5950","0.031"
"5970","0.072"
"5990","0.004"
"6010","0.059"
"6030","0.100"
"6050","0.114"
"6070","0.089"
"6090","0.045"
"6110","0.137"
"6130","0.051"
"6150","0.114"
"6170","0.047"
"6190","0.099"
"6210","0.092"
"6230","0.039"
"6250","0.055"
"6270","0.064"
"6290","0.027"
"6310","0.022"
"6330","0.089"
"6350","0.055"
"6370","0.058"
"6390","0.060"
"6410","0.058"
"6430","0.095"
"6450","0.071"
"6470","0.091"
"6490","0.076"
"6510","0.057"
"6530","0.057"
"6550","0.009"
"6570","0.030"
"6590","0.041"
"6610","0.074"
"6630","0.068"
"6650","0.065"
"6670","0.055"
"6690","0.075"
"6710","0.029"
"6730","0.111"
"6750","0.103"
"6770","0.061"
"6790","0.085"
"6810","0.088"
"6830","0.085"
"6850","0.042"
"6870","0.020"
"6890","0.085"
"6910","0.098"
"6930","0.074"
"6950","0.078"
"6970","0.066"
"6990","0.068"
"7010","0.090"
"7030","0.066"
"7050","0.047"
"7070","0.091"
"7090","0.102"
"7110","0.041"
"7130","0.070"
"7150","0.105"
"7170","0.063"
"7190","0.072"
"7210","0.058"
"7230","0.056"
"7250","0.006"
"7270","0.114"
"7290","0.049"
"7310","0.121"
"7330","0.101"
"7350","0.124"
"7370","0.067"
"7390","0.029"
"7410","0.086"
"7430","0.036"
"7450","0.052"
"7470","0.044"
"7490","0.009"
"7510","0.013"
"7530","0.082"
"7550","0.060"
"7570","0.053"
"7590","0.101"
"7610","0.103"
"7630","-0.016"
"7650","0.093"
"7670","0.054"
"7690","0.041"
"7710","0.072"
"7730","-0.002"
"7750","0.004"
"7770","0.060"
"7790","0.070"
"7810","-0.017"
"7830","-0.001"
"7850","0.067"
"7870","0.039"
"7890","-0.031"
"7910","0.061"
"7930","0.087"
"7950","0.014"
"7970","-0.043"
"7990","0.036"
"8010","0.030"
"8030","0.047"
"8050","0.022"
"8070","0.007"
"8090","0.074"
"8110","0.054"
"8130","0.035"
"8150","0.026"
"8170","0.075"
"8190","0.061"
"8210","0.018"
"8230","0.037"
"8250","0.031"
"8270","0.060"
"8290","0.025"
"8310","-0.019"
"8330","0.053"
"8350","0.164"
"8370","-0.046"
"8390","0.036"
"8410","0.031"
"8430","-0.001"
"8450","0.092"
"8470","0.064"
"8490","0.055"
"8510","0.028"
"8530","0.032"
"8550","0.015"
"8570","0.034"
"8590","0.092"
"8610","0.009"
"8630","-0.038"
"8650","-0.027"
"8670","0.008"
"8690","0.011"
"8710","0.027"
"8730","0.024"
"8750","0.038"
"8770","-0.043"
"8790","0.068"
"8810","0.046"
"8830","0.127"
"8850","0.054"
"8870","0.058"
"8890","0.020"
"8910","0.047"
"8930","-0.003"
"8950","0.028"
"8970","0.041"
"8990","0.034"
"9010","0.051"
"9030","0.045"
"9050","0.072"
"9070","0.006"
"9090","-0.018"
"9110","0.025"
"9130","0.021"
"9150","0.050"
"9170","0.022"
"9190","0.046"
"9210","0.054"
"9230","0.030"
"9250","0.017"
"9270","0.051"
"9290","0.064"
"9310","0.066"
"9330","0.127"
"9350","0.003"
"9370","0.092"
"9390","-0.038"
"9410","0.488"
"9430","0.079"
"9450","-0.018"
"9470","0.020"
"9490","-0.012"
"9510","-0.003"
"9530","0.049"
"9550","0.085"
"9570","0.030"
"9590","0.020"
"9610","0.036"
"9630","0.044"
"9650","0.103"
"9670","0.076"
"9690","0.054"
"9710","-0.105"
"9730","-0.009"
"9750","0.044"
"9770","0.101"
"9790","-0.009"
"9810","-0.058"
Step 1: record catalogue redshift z 1.525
